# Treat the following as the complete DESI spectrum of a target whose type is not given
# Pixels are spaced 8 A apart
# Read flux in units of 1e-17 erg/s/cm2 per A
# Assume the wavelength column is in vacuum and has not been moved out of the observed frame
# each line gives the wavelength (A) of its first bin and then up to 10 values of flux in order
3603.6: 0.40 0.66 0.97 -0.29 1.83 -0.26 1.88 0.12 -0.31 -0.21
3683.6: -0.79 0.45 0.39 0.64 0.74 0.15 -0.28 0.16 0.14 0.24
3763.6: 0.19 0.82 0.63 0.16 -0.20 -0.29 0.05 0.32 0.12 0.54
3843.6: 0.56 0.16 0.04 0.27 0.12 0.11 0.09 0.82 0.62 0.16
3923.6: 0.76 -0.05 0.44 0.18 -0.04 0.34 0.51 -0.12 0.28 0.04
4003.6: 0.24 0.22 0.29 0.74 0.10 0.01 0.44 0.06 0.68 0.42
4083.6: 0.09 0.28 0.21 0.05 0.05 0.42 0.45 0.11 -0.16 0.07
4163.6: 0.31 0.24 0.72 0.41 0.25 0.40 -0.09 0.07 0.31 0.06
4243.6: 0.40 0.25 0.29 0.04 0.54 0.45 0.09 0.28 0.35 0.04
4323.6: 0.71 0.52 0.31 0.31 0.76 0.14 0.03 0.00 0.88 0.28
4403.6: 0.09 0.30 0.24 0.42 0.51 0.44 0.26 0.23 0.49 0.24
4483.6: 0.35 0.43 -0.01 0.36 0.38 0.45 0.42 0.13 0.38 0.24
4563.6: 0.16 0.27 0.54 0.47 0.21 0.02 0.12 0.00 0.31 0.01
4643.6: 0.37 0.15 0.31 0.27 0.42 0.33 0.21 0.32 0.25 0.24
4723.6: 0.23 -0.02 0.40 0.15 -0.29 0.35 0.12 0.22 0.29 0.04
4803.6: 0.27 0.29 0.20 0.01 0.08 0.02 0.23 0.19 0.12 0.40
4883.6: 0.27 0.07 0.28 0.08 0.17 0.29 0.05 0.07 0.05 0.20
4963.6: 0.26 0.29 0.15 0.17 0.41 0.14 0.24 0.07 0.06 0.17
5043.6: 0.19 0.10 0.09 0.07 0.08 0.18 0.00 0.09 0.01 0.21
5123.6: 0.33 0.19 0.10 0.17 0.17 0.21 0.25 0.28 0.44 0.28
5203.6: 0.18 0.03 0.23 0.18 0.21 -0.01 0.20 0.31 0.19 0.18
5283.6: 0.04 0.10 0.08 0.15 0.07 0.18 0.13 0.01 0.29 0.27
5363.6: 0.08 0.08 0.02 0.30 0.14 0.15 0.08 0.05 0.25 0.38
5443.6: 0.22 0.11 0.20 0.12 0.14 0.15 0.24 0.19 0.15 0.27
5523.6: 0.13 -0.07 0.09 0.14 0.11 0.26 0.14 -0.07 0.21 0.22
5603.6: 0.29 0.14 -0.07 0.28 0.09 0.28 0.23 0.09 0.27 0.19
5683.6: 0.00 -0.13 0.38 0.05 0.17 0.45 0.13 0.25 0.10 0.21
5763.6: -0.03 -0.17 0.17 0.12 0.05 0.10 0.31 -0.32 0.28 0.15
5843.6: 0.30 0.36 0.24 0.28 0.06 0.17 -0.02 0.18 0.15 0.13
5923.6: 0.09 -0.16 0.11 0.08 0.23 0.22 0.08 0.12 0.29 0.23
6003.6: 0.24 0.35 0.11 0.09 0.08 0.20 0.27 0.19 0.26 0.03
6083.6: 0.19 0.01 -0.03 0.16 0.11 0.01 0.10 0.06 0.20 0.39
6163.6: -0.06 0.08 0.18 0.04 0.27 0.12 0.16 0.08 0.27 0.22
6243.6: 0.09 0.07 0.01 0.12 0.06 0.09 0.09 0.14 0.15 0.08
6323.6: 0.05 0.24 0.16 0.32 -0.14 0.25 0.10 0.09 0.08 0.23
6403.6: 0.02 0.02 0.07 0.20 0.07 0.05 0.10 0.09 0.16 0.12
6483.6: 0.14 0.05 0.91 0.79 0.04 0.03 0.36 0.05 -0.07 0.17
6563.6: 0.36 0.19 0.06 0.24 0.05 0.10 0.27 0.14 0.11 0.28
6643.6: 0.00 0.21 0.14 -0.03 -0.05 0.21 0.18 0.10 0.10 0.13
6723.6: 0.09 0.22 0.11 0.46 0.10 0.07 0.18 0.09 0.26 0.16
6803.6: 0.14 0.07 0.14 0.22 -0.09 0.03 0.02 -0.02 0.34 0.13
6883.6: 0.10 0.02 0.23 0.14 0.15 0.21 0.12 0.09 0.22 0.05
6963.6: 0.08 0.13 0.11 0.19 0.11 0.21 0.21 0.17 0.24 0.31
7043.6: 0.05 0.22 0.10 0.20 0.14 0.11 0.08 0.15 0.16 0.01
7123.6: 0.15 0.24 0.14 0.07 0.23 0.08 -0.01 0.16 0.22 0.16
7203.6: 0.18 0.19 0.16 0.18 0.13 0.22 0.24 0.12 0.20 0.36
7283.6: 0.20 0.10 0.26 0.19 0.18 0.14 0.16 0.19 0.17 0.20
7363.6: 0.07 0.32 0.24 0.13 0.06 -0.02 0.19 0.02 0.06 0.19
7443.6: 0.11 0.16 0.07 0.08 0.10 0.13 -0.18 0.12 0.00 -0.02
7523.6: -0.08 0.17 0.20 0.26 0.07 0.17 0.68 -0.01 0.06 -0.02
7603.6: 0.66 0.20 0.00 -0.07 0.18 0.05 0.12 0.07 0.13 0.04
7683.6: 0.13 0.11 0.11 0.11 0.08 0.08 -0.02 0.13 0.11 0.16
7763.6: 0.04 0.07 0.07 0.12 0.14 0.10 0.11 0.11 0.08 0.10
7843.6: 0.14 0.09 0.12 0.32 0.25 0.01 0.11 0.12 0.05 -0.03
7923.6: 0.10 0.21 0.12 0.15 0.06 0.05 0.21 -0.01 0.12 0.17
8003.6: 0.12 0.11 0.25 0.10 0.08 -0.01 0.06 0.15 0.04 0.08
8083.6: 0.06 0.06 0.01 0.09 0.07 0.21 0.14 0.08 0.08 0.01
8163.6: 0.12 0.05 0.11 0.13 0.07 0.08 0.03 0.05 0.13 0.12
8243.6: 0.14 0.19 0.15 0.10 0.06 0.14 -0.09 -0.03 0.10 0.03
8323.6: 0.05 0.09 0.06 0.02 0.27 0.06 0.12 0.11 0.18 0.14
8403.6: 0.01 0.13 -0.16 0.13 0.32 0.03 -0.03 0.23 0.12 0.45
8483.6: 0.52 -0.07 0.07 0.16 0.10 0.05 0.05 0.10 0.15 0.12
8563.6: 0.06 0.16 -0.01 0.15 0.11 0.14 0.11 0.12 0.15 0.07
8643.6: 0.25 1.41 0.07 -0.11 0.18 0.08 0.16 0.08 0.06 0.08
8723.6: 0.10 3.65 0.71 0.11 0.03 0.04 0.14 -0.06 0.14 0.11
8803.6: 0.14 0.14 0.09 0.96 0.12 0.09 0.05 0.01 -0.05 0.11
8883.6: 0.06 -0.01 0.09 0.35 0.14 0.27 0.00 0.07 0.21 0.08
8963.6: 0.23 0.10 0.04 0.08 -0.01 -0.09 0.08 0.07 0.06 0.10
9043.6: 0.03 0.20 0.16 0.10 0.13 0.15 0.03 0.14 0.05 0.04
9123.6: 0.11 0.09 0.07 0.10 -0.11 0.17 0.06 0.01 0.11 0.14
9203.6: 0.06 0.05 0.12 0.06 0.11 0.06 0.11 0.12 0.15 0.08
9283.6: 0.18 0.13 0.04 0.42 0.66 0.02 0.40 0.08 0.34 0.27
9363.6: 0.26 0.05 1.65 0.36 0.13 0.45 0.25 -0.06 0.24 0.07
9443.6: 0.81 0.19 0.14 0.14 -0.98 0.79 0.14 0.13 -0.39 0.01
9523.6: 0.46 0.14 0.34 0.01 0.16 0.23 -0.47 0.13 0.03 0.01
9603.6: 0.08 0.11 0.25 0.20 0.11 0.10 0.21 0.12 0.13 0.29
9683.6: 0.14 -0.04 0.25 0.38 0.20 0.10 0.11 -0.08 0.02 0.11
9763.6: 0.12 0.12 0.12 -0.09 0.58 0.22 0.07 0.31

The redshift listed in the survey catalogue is 0.744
